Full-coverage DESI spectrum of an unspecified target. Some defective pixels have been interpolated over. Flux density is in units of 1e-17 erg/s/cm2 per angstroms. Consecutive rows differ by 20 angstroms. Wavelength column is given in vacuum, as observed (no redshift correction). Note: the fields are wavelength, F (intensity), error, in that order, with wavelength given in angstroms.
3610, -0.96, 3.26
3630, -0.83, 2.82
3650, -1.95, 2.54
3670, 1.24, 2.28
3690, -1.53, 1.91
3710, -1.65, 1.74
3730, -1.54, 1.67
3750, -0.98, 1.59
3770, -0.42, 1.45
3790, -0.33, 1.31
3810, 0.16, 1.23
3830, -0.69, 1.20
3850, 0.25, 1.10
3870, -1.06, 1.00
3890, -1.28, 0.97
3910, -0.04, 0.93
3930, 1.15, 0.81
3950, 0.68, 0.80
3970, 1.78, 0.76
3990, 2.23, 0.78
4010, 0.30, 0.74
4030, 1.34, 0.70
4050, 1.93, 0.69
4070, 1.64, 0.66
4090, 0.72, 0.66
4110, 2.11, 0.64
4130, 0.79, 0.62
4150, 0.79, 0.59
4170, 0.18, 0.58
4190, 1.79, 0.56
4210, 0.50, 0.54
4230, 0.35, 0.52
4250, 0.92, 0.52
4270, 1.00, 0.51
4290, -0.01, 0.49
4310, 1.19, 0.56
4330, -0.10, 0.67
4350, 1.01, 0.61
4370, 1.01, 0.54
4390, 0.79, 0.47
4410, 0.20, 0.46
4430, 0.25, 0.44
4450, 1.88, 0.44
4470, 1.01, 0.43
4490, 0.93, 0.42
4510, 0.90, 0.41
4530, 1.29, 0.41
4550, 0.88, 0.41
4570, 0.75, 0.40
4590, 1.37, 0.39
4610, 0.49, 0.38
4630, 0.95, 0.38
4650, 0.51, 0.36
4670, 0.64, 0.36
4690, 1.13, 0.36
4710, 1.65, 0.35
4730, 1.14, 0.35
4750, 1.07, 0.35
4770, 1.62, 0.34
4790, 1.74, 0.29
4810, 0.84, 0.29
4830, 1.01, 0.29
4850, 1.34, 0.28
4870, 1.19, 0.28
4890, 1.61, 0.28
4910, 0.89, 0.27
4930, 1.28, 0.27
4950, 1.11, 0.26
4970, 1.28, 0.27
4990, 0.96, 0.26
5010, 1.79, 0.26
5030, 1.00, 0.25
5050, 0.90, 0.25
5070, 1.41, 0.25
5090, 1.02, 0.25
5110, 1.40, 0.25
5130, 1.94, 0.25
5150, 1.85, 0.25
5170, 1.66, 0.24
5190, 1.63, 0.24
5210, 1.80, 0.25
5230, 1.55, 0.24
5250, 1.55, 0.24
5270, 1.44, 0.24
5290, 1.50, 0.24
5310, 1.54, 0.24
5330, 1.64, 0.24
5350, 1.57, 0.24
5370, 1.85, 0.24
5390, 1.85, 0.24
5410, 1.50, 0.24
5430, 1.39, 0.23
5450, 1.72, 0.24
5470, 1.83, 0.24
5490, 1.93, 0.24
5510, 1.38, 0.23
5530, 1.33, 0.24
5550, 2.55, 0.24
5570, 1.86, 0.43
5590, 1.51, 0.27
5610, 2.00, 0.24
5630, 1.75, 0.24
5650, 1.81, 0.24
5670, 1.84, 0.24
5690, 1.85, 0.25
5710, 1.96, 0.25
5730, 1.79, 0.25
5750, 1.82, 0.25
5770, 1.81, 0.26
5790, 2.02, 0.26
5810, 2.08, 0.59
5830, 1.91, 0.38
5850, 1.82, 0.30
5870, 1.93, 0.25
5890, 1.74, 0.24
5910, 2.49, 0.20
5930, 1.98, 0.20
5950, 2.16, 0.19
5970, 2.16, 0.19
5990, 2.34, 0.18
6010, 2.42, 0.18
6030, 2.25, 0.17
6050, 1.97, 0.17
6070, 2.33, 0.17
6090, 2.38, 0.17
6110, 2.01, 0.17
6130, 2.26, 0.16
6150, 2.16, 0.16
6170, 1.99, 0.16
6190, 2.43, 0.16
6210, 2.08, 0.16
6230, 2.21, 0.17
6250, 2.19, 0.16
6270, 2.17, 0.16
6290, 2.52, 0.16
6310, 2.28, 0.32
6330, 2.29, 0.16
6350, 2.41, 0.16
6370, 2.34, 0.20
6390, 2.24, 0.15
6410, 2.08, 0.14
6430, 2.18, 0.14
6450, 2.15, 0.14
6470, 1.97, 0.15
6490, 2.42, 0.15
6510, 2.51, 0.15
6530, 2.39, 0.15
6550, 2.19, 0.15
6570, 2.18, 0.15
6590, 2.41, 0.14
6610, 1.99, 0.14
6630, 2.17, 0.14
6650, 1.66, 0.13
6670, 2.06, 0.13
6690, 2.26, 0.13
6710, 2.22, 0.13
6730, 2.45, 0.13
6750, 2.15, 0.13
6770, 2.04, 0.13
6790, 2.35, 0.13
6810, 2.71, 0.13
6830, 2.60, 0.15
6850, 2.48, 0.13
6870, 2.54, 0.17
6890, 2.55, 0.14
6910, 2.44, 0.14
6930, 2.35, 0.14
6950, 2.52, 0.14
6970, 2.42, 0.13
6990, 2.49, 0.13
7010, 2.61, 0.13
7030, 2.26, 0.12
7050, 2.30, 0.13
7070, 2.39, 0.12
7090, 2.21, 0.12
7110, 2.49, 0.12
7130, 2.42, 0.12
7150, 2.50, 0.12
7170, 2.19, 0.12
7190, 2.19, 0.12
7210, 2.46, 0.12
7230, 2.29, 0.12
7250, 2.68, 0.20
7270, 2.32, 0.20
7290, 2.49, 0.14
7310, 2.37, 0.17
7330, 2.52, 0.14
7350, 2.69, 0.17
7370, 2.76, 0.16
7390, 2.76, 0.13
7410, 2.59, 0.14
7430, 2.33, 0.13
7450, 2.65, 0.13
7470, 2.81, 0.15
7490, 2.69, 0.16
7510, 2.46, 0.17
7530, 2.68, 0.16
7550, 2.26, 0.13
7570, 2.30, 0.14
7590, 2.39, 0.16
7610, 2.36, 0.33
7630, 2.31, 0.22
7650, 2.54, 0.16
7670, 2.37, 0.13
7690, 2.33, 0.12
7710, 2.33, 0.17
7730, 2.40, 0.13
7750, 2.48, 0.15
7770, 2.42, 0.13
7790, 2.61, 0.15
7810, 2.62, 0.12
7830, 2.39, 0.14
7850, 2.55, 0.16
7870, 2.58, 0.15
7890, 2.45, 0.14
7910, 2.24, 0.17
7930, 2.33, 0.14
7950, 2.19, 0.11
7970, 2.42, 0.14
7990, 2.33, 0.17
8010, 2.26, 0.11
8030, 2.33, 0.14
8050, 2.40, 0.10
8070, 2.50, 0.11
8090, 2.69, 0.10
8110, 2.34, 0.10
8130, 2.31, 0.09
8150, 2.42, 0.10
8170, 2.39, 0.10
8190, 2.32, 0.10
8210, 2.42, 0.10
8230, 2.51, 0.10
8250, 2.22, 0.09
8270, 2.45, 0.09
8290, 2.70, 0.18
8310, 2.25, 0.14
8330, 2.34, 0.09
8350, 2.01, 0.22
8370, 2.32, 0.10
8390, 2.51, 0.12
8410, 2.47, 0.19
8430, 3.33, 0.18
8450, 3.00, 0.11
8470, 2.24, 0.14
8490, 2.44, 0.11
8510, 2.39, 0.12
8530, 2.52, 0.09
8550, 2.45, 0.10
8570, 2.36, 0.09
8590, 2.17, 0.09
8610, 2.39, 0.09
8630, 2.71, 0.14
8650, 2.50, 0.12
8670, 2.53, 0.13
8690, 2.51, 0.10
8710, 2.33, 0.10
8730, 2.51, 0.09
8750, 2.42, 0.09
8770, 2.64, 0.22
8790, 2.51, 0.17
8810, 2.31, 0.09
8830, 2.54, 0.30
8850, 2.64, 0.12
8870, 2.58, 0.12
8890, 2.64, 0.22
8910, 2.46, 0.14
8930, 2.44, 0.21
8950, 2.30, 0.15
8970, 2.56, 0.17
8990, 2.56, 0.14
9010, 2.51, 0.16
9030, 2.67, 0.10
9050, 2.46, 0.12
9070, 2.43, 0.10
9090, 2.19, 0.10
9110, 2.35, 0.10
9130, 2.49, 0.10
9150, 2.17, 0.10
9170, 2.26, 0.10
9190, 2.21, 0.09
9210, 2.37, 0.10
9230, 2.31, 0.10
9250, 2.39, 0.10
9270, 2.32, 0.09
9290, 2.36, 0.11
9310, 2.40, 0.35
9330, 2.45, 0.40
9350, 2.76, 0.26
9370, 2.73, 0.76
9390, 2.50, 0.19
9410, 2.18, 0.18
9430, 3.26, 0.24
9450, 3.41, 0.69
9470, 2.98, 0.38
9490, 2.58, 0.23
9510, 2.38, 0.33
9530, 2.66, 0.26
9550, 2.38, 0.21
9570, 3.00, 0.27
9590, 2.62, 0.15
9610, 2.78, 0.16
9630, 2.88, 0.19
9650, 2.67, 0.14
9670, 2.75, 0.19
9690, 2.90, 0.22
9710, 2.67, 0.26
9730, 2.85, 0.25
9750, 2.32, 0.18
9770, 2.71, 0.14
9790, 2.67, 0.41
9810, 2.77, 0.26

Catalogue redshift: 0.28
